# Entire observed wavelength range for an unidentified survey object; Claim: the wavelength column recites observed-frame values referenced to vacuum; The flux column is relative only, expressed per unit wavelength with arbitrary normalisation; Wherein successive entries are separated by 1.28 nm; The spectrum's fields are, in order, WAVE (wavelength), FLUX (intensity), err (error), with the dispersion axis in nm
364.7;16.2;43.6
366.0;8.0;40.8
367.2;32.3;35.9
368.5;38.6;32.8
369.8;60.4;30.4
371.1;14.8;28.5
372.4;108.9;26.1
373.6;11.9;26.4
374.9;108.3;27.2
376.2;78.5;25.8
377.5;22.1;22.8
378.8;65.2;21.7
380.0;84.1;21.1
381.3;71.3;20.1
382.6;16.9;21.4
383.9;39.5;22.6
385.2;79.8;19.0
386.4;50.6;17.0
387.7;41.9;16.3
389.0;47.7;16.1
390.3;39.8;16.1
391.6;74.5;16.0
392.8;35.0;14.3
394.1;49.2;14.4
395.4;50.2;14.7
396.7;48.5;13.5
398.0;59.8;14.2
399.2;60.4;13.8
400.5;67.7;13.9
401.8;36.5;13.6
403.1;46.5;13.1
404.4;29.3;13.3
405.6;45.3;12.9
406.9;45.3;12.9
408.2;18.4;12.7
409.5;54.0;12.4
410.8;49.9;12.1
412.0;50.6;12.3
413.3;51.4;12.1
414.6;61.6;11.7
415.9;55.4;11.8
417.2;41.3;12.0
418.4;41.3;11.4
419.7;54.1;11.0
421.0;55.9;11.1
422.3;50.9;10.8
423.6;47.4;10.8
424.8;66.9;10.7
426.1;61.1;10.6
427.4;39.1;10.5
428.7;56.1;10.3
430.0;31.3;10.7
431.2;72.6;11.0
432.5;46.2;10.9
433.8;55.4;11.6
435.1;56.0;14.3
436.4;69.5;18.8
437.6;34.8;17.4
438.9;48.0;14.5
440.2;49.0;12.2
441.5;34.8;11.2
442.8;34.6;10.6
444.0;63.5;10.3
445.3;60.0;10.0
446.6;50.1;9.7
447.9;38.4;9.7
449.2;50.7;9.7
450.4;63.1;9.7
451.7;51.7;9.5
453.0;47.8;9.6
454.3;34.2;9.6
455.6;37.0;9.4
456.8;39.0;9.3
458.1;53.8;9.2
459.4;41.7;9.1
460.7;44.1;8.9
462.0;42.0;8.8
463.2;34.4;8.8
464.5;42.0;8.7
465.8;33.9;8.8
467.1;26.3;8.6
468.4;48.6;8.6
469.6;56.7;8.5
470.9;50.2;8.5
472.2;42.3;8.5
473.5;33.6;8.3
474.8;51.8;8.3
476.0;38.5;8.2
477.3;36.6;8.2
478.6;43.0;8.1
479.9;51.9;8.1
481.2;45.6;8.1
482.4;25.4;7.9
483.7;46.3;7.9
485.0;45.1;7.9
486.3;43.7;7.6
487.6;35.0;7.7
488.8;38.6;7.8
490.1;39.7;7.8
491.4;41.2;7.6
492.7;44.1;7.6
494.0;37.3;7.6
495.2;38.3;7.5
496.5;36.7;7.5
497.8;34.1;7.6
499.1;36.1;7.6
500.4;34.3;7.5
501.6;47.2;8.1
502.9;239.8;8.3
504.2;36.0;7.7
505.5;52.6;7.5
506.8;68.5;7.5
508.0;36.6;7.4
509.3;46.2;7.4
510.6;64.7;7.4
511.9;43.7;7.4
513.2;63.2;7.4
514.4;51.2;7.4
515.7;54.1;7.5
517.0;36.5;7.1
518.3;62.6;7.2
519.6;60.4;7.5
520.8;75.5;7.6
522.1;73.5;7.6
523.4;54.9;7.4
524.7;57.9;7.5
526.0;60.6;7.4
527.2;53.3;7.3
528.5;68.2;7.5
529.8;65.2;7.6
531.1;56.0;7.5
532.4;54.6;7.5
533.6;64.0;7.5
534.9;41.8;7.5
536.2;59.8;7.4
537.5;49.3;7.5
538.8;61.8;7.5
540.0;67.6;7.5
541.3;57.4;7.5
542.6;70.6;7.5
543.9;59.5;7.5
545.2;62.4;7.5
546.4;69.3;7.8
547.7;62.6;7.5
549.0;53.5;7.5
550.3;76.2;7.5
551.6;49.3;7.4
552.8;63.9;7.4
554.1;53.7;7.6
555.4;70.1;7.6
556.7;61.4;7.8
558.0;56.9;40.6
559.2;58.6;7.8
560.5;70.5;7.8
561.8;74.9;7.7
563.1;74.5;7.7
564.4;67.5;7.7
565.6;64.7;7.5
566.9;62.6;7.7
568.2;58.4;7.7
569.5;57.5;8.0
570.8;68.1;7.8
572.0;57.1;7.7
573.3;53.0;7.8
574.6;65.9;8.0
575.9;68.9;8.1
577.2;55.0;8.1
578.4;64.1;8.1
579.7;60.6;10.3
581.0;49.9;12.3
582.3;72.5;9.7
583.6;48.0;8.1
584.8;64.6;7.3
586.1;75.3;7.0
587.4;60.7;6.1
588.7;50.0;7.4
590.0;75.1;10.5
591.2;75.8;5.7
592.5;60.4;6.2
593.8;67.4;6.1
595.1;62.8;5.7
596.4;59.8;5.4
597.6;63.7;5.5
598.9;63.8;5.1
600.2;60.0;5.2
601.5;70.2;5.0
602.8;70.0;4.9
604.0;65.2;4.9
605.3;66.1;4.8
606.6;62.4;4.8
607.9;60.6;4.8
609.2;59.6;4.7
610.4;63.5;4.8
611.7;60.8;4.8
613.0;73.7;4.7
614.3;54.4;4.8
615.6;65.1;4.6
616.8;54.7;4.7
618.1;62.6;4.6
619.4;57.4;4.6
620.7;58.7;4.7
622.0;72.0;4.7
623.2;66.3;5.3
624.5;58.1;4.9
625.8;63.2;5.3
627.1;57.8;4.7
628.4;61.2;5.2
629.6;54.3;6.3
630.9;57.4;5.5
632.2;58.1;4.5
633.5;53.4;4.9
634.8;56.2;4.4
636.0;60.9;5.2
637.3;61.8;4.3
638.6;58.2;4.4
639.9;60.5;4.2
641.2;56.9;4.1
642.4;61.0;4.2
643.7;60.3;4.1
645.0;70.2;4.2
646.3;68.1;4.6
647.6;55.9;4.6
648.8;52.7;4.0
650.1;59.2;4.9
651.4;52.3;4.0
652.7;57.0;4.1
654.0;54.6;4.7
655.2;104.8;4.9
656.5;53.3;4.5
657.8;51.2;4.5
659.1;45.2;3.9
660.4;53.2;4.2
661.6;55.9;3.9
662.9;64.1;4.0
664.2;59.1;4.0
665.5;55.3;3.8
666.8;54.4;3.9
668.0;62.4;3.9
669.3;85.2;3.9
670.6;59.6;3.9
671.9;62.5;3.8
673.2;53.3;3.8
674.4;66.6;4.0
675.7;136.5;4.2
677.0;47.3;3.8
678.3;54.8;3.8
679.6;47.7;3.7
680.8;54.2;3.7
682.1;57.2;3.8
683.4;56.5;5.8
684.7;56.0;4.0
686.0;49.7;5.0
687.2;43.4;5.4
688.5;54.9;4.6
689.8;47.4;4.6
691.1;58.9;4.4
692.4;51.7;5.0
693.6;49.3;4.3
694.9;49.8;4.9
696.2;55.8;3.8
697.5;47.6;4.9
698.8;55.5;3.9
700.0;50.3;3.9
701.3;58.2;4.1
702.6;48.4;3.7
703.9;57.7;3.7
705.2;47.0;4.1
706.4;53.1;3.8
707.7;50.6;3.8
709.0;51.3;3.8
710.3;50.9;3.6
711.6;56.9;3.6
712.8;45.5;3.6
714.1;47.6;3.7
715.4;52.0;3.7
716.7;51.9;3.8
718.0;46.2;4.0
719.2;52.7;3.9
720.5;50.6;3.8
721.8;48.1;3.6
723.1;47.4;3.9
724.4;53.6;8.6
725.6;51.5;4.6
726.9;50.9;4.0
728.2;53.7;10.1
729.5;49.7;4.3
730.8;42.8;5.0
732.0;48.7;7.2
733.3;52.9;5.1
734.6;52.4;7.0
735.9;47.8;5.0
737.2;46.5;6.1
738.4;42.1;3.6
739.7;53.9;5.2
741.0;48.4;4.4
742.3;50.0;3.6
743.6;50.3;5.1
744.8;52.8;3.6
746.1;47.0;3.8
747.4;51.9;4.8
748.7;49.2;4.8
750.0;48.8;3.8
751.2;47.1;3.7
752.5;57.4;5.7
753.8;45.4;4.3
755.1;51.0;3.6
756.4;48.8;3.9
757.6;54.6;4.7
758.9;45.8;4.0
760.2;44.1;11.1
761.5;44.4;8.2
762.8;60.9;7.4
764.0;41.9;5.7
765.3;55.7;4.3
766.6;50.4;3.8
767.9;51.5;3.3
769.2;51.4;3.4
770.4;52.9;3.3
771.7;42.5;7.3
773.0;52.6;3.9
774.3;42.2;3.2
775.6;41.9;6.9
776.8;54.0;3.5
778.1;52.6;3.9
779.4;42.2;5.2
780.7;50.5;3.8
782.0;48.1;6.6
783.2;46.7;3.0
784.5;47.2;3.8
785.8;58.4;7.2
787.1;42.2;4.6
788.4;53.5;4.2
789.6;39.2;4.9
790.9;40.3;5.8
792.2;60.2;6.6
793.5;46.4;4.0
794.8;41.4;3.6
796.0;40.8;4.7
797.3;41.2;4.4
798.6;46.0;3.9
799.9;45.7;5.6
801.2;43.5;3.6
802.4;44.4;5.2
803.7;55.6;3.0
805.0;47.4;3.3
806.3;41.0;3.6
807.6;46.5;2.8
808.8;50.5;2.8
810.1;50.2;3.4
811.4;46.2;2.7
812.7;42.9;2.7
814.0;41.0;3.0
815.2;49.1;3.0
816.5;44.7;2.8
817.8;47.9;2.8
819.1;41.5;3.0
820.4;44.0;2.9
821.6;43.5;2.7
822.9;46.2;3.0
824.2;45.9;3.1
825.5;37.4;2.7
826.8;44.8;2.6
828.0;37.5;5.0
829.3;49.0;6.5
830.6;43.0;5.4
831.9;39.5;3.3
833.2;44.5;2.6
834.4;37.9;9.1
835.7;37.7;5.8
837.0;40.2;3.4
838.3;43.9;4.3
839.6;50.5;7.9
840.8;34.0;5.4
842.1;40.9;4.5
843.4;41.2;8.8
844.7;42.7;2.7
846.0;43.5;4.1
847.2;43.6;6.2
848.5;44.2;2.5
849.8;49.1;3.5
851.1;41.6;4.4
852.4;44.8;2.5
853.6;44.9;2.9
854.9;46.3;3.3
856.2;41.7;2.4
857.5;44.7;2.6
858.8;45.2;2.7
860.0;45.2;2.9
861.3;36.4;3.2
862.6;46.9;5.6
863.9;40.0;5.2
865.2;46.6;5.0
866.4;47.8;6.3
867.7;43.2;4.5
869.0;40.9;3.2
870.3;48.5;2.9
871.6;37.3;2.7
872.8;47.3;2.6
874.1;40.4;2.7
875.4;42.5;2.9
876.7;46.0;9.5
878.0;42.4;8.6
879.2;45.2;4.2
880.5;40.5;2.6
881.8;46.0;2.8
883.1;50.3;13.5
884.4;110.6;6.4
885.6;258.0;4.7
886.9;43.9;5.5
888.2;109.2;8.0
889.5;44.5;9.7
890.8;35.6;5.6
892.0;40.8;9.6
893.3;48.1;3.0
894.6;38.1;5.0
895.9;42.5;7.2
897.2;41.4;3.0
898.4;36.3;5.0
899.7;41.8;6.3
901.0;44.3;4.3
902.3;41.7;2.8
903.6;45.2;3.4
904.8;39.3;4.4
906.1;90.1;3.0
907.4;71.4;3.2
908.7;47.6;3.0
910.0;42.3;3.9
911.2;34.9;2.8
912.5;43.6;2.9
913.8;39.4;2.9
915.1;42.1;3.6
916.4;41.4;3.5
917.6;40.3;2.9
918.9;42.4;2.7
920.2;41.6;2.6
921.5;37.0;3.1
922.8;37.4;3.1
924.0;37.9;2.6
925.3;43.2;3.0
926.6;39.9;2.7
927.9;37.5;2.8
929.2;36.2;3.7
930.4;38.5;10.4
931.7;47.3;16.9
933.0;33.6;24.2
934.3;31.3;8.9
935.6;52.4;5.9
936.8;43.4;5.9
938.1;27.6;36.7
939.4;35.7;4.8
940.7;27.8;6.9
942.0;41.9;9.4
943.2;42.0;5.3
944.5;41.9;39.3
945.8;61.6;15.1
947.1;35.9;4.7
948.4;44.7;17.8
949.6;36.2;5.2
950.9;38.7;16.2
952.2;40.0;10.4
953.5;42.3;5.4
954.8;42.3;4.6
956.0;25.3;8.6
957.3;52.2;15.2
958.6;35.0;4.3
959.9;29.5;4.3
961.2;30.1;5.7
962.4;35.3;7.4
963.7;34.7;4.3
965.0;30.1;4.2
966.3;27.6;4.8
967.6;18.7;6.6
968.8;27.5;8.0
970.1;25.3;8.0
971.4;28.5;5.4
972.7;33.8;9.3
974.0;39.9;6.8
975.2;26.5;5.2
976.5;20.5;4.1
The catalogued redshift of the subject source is 0.348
